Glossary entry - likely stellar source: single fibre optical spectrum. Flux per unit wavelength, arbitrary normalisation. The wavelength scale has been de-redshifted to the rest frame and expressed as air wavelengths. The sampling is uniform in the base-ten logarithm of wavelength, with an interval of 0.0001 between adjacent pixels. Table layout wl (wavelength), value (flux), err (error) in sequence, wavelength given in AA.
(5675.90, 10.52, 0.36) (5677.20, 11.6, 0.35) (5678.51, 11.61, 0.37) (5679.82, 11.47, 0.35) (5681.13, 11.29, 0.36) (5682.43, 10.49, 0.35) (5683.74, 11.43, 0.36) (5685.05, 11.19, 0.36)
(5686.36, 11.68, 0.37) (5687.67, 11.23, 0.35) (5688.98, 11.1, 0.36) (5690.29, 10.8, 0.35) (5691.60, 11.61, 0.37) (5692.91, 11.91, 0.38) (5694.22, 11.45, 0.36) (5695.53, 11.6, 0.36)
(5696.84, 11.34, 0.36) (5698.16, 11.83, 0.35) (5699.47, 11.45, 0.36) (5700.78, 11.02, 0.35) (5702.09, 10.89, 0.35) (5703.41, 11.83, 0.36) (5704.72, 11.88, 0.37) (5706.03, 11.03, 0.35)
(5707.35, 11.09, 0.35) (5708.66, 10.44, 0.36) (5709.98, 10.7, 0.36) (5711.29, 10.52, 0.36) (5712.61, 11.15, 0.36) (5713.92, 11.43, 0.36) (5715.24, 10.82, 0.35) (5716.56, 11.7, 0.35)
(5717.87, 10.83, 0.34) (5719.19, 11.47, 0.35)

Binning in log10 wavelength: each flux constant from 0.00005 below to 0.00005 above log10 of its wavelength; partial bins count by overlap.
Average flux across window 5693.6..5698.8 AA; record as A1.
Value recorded 11.5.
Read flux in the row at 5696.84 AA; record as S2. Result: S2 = 11.34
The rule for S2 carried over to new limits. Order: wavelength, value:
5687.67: 11.23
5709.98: 10.7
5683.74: 11.43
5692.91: 11.91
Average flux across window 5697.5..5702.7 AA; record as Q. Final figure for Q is 11.3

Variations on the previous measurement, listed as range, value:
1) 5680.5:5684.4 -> 11.1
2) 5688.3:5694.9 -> 11.4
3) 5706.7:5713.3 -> 10.8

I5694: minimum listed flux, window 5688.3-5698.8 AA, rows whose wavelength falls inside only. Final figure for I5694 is 10.8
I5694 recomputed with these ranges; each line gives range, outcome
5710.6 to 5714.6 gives 10.52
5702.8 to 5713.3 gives 10.44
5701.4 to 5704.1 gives 10.89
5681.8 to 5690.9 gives 10.49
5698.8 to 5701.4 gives 11.02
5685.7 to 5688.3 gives 11.23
